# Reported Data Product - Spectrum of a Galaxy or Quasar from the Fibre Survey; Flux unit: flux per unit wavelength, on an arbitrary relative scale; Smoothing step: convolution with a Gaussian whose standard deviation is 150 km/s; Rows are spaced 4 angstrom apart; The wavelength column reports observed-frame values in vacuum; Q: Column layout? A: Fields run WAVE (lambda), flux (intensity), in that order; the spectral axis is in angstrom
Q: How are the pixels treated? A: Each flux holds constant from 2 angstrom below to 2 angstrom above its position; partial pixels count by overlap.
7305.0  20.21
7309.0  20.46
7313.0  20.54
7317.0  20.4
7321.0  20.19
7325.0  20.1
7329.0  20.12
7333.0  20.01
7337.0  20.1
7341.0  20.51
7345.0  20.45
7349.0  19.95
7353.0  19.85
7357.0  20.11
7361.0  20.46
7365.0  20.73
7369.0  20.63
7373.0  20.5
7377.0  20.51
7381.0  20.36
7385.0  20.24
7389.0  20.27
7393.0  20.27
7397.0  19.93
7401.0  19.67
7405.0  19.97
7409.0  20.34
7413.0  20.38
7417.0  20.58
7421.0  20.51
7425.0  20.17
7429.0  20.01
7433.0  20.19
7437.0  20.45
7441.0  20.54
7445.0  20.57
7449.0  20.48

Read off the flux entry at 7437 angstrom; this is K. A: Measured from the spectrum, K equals 20.45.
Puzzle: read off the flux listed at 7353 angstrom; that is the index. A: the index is 19.85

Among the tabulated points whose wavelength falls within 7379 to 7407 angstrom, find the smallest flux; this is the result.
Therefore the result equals 19.67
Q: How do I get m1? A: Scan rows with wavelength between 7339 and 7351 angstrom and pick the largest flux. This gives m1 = 20.51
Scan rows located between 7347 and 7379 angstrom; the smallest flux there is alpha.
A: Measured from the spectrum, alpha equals 19.85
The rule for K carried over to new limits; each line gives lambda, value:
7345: 20.45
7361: 20.46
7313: 20.54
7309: 20.46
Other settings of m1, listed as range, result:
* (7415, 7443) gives 20.58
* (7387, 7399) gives 20.27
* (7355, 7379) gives 20.73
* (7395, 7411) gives 20.34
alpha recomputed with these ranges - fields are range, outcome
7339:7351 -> 19.95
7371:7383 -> 20.36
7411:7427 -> 20.17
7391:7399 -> 19.93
